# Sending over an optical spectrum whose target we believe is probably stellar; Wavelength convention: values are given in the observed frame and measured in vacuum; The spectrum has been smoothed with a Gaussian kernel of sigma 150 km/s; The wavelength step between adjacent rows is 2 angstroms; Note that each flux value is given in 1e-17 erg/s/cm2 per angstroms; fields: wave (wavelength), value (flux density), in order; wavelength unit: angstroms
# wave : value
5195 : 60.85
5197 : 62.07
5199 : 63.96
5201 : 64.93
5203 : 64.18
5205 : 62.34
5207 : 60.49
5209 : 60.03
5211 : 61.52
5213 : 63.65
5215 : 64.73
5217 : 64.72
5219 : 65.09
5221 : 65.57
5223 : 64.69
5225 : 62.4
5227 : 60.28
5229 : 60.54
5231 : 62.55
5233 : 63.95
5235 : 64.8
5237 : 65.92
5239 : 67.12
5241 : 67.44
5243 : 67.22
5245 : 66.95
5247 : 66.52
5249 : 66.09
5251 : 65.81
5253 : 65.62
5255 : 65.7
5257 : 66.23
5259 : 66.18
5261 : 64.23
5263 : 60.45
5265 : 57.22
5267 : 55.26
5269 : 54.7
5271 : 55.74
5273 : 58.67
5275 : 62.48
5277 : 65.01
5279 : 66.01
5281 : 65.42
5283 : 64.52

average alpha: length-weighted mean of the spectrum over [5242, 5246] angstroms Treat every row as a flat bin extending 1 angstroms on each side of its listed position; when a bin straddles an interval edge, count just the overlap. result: 67.1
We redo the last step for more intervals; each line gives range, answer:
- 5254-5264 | 64.6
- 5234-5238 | 65.4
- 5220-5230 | 62.7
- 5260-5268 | 59.3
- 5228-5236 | 63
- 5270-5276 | 59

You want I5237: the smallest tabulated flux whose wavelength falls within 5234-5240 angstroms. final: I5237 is 64.8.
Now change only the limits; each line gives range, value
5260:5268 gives 55.26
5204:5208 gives 60.49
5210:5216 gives 61.52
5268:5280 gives 54.7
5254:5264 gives 60.45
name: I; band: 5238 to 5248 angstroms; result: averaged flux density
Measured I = 67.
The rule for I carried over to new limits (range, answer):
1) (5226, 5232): 61.1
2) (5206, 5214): 61.4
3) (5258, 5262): 65.2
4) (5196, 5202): 63.7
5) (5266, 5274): 56.1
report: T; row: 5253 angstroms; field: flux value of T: 65.62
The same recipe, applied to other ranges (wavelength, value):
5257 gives 66.23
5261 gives 64.23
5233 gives 63.95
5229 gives 60.54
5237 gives 65.92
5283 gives 64.52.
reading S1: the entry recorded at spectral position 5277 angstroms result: 65.01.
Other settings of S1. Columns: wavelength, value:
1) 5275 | 62.48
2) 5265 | 57.22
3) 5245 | 66.95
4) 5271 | 55.74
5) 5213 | 63.65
